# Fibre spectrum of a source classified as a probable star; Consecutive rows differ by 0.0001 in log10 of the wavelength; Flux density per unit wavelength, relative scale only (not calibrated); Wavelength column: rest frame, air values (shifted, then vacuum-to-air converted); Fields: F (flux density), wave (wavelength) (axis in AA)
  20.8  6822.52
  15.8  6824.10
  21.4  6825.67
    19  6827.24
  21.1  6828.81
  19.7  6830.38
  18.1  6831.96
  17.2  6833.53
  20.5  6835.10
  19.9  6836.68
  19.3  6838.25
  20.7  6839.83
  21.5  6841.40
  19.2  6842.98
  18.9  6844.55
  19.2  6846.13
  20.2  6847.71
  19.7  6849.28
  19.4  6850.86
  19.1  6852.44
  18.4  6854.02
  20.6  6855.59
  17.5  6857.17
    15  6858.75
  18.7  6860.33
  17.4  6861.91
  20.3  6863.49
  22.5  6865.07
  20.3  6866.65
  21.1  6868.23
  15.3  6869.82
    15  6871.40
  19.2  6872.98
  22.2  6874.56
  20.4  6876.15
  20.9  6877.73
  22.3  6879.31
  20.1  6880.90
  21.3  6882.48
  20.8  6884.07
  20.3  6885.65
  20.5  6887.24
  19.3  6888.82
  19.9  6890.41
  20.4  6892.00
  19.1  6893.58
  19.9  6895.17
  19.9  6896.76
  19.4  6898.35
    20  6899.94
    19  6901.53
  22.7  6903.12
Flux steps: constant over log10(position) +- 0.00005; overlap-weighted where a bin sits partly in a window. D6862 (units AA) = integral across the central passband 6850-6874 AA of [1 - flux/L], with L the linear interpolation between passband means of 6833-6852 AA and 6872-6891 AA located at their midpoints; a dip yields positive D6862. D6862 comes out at 1.7 AA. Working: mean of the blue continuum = 19.7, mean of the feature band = 18.7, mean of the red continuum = 20.6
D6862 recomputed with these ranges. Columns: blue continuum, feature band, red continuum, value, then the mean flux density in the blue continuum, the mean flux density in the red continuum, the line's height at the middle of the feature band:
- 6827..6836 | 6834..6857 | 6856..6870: -0.7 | 19.3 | 18.9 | 19.1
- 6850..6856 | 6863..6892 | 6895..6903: -0.7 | 19.3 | 19.9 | 19.6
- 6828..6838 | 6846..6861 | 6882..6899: 0.7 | 19.4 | 20.1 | 19.6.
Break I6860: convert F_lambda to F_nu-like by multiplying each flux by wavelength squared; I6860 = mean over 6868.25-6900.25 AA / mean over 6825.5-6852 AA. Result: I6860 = 1.02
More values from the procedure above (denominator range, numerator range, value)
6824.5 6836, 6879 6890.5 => 1.07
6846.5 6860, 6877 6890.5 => 1.11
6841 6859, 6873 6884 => 1.11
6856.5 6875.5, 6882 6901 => 1.08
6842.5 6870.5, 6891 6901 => 1.05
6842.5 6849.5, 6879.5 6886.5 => 1.08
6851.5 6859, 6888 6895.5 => 1.08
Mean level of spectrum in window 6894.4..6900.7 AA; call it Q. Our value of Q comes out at 19.8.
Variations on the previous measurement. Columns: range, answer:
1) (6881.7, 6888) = 20.7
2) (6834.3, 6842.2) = 20.4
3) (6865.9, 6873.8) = 18.2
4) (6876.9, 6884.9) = 21.1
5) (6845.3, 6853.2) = 19.5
